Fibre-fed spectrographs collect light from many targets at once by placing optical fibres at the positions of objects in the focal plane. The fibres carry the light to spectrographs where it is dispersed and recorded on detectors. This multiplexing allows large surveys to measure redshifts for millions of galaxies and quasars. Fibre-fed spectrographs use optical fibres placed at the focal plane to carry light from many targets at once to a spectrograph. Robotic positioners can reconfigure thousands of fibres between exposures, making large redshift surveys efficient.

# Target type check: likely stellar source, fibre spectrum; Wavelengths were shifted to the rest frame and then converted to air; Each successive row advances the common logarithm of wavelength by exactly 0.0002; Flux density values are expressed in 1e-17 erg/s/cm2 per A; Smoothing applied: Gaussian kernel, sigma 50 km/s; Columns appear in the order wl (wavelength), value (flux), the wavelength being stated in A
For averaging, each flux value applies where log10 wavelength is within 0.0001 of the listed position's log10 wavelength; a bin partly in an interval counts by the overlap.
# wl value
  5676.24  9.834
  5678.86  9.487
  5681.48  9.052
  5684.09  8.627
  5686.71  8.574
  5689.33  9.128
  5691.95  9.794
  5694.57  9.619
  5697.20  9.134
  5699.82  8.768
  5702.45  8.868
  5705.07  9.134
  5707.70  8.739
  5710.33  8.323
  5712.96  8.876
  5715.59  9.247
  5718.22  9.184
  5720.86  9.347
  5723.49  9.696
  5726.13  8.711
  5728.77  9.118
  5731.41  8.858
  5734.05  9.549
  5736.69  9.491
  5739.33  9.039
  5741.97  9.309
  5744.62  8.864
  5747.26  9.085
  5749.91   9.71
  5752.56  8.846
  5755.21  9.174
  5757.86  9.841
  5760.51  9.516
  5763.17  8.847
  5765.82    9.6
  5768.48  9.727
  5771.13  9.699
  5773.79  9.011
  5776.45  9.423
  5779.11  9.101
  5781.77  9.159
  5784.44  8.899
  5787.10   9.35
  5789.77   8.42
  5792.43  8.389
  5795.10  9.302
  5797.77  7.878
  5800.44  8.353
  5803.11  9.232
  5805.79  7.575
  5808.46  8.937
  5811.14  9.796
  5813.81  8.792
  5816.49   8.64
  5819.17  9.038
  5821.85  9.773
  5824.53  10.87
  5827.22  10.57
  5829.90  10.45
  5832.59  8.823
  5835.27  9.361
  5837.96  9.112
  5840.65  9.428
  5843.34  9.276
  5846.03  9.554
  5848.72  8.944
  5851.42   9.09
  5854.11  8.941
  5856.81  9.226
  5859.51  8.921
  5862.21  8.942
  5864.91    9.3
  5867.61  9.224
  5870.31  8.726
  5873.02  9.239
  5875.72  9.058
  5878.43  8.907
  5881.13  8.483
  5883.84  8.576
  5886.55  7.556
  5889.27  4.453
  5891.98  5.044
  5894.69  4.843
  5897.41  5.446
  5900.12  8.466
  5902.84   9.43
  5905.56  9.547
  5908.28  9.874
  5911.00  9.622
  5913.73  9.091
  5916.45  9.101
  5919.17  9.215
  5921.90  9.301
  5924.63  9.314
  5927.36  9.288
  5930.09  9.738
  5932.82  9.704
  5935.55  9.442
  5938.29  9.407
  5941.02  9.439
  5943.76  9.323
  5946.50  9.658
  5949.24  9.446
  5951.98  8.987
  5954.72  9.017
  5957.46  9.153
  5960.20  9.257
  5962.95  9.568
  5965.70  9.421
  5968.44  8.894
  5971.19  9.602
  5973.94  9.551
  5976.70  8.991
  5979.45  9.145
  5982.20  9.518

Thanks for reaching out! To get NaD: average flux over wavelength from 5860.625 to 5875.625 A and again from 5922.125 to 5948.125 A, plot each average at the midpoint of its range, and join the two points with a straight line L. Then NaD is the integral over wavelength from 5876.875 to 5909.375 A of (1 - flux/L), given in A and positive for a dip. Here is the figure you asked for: 5.94 A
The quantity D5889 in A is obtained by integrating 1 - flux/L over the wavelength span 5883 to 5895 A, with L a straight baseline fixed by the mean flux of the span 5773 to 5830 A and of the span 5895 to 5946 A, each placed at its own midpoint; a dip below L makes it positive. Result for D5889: 3.9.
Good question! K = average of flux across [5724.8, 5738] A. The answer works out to 9.14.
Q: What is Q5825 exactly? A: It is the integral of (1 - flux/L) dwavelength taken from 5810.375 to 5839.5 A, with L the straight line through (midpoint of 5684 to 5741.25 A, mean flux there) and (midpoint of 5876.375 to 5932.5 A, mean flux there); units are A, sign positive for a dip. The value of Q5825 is -3.14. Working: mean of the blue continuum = 9.1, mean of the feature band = 9.56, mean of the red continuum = 8.3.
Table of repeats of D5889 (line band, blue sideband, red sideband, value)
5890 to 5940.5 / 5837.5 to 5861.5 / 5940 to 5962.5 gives 3.4 A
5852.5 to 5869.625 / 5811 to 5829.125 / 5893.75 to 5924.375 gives 0.2 A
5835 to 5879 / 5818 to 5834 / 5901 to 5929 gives 2.7 A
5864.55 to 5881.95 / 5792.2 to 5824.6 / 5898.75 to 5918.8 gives 0.3 A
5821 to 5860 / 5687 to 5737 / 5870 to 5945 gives -3.3 A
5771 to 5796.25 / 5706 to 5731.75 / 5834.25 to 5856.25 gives 0.2 A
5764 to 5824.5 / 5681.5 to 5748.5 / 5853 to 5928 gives -1.7 A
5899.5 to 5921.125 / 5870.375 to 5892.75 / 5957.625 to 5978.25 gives -2.7 A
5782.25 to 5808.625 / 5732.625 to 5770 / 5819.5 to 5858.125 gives 2.2 A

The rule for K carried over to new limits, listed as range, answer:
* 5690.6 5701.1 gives 9.33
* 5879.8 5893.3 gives 6.82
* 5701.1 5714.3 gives 8.79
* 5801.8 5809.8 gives 8.57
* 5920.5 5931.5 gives 9.41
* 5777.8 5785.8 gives 9.05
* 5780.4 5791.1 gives 8.96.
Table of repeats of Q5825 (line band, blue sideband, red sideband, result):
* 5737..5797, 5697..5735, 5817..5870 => -0.11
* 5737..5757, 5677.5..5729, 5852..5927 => -0.57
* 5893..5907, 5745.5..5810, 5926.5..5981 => 2.66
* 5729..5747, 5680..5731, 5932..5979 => -0.18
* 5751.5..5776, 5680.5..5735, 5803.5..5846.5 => -0.43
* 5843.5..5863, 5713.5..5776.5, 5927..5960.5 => 0.48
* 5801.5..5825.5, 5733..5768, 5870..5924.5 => -0.85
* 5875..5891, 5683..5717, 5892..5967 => 2.23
